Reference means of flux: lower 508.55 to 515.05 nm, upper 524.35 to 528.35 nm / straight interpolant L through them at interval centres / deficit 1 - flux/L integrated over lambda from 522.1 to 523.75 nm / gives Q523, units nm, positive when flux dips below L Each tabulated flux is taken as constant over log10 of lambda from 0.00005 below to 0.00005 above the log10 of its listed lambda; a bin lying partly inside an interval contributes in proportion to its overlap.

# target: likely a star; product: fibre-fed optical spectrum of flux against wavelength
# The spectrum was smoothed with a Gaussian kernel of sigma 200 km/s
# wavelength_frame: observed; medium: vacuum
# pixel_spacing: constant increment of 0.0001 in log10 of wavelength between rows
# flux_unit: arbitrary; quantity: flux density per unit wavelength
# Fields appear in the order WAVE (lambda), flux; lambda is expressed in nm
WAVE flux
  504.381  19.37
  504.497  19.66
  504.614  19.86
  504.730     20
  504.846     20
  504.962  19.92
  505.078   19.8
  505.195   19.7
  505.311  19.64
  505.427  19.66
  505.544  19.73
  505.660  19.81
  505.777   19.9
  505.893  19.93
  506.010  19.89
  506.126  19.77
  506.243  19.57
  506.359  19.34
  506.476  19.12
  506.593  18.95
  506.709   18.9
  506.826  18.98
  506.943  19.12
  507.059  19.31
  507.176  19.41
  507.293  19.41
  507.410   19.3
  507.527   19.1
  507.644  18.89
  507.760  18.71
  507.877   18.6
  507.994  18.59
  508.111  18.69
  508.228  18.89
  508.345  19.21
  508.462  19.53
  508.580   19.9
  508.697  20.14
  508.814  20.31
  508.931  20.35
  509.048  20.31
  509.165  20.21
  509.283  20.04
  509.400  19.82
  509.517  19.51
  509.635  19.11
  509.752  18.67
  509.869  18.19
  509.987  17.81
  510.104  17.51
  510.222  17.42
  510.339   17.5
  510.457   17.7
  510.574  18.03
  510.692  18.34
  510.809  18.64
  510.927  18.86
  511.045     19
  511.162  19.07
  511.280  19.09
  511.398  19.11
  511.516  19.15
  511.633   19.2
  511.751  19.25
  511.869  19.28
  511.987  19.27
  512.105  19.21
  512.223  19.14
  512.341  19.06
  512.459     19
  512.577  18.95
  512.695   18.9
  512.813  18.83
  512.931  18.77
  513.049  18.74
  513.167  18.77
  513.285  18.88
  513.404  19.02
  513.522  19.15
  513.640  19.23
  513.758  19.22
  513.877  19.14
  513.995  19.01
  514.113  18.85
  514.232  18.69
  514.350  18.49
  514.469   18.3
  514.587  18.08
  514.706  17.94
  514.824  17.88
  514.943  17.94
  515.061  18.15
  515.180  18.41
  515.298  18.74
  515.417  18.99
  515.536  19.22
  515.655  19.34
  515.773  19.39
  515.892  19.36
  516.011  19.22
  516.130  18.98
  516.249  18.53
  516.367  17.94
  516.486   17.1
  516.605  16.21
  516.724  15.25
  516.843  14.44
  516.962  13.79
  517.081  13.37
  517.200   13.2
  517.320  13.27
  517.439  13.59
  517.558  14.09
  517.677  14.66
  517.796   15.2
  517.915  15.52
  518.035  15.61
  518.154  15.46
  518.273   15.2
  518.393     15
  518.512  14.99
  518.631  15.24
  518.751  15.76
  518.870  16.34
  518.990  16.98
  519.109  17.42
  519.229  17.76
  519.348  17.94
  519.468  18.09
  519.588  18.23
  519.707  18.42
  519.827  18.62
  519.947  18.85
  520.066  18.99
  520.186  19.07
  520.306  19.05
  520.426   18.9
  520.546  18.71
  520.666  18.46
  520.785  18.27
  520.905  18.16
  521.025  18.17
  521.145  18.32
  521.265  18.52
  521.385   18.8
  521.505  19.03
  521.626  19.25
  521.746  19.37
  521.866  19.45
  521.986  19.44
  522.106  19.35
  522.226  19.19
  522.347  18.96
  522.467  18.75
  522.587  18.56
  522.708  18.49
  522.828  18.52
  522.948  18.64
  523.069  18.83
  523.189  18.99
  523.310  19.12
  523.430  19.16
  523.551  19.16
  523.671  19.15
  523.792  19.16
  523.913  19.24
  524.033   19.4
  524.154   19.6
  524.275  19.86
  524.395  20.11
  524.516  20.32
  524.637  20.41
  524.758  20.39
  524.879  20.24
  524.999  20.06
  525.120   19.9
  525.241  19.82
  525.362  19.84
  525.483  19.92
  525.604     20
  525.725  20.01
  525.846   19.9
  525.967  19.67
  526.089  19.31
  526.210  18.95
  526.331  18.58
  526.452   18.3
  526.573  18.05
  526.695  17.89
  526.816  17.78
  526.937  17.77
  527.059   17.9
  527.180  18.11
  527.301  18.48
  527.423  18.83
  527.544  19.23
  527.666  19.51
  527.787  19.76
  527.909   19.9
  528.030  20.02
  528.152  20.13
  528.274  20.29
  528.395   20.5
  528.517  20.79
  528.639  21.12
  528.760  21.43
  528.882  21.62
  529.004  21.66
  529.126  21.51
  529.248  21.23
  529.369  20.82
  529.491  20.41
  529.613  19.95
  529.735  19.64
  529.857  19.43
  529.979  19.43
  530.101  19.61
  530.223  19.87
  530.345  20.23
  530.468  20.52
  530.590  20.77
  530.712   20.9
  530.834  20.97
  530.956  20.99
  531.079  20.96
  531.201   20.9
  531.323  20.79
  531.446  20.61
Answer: 0.03 nm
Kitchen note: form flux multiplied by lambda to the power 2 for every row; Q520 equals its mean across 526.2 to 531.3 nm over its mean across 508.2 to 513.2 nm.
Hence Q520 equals 1.1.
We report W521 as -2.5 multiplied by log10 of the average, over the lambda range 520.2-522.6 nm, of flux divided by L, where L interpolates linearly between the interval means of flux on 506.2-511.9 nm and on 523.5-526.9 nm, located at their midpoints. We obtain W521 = 0.029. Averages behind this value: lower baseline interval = 19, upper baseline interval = 19.5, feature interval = 18.8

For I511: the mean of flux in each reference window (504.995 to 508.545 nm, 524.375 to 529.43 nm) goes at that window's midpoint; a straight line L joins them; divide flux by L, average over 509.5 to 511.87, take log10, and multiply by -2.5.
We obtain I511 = 0.05 mag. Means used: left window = 19.3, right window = 19.8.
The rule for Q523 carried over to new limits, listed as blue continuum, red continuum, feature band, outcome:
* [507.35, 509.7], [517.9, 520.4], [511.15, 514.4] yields -0.09 nm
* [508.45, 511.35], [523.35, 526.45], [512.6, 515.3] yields 0.07 nm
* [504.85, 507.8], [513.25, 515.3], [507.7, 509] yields -0.01 nm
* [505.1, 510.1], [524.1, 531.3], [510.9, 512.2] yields 0.02 nm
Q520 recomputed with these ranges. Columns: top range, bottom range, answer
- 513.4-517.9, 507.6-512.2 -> 0.93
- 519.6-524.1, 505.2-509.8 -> 1.03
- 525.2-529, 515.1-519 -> 1.24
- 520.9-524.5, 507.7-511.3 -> 1.06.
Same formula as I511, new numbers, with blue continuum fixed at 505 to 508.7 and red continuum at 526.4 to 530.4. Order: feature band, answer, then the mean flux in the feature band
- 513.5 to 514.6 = 0.04 mag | 18.8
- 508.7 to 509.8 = -0.03 mag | 19.8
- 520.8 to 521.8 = 0.05 mag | 18.7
